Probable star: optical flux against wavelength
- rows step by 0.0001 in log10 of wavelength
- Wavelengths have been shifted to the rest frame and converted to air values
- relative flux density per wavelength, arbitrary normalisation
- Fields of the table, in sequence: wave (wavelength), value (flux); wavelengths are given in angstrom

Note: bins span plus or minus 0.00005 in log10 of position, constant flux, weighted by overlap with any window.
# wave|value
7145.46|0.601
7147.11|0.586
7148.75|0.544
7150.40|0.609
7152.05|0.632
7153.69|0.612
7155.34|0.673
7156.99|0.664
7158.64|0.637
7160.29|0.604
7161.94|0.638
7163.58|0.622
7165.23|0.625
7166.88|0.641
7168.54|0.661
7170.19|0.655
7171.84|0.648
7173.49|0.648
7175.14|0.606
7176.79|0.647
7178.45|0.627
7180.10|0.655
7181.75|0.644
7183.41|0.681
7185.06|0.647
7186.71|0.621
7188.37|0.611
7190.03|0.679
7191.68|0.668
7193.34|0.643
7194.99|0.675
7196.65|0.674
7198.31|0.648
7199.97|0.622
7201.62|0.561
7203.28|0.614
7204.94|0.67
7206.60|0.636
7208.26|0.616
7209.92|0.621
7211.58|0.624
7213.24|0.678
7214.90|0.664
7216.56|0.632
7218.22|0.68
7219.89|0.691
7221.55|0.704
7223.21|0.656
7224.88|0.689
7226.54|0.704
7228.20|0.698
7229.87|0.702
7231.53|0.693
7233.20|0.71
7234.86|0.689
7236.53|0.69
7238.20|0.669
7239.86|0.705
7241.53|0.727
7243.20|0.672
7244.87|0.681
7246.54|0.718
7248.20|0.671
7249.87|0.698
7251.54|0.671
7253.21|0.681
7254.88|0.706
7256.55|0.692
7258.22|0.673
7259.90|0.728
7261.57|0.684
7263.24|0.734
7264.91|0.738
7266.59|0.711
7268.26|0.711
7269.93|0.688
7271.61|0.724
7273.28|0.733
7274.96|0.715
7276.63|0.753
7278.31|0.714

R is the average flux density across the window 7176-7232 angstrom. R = 0.655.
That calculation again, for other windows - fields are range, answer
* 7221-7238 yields 0.692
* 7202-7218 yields 0.639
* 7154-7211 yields 0.64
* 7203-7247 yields 0.676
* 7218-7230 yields 0.69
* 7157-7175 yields 0.638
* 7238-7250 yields 0.694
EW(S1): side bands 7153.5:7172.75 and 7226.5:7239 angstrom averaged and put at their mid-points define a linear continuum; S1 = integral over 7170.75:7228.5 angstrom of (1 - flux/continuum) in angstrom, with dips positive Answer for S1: 1.6 angstrom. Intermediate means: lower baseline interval 0.641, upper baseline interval 0.694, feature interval 0.651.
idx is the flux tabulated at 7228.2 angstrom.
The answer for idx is 0.698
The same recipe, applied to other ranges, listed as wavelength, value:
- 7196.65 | 0.674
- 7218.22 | 0.68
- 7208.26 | 0.616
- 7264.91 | 0.738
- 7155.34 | 0.673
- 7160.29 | 0.604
